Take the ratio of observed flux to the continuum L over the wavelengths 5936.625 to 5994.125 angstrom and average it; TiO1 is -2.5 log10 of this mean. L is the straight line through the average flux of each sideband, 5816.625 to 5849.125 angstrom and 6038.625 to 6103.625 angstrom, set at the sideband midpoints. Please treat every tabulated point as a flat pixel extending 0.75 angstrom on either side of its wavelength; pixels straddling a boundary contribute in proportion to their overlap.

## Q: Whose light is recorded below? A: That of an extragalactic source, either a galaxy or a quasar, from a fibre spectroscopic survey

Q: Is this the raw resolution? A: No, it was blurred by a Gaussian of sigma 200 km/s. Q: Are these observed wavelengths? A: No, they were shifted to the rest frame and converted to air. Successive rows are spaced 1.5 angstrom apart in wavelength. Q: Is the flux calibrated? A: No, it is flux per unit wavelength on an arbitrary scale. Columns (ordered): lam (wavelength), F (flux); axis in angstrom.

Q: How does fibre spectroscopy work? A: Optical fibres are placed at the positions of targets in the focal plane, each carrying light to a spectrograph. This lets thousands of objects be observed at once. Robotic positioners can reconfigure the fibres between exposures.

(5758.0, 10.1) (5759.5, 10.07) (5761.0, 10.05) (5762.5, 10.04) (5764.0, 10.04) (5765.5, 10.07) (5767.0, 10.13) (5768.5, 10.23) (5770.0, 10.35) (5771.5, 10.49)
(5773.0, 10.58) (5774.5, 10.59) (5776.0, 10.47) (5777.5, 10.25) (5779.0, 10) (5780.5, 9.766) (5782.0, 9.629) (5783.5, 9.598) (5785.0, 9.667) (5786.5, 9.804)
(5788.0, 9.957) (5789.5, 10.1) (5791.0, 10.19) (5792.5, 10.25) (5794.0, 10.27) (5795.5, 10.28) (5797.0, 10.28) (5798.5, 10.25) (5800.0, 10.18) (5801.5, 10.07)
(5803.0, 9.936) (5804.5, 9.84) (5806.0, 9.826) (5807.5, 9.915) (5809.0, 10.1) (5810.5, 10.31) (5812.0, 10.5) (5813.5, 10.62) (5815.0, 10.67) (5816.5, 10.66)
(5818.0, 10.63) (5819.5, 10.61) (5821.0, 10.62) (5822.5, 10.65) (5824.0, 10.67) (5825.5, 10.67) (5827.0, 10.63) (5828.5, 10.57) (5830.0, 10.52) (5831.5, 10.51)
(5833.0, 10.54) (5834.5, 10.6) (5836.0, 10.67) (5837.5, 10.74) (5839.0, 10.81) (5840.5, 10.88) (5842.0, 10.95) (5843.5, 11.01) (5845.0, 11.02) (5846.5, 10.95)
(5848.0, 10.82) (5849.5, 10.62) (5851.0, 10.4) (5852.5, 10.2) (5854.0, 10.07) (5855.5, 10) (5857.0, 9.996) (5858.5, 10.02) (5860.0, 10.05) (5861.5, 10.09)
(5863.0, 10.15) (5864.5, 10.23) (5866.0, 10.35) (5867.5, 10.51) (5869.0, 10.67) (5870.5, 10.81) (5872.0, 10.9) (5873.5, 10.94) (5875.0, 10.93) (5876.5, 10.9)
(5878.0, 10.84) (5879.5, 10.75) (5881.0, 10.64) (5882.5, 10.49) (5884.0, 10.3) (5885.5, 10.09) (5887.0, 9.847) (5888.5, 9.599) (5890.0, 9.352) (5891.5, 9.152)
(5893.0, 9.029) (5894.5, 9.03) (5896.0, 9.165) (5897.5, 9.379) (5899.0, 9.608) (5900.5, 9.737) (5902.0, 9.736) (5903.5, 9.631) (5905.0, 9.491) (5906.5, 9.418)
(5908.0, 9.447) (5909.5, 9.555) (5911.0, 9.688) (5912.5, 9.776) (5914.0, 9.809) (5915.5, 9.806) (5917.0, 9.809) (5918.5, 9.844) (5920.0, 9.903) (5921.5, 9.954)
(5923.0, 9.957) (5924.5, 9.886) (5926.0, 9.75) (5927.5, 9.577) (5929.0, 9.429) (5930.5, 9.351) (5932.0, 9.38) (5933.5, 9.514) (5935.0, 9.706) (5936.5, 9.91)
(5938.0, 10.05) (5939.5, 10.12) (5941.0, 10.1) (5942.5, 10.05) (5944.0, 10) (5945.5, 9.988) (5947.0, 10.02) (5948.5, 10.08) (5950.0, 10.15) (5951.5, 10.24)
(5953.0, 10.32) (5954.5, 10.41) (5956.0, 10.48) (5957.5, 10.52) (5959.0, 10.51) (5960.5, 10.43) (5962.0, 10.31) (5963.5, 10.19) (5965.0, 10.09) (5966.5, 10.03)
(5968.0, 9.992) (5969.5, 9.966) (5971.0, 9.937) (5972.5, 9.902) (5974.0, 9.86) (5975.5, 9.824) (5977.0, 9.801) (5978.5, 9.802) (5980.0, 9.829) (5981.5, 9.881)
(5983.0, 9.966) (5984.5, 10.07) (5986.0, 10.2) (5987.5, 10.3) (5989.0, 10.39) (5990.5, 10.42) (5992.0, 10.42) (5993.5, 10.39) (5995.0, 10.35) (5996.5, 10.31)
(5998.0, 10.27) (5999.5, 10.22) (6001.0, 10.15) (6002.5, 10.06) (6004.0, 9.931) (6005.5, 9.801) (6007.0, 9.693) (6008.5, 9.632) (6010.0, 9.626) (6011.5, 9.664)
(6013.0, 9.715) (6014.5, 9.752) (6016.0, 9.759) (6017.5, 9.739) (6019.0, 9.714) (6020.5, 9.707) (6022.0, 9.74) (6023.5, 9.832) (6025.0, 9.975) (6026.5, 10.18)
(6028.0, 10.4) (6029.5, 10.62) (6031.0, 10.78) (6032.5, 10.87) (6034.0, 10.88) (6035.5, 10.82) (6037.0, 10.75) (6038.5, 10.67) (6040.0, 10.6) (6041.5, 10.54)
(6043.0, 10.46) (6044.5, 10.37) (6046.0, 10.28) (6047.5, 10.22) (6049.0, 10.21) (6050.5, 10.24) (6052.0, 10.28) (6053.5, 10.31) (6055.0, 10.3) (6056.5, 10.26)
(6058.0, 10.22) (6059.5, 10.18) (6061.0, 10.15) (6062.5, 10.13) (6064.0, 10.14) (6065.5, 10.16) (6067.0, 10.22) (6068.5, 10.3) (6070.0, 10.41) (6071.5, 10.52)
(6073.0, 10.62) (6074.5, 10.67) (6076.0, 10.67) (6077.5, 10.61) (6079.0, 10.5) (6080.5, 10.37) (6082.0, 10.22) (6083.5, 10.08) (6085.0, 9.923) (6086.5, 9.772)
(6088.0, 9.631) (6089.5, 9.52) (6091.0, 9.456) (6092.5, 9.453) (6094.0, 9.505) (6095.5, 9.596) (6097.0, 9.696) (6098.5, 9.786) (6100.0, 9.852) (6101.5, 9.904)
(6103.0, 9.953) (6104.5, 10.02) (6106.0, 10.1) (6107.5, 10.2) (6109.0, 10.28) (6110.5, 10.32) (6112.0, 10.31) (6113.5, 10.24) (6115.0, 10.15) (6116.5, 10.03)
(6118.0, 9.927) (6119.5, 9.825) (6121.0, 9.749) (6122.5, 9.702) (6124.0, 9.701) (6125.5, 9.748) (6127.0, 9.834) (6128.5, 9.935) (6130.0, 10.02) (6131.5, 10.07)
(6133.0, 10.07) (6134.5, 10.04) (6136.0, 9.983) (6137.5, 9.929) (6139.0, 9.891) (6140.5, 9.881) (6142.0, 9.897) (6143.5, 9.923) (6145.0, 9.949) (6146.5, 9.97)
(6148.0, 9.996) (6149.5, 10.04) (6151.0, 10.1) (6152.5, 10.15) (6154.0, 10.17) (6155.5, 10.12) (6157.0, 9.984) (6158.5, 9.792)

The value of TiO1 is 0.03 mag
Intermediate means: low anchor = 10.7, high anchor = 10.2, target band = 10.1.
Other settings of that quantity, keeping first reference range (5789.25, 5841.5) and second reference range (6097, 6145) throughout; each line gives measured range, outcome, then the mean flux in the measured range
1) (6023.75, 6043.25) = -0.05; 10.6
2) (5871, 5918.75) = 0.04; 9.9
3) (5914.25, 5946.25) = 0.05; 9.81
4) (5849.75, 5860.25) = 0.02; 10.1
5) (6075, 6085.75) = -0.03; 10.3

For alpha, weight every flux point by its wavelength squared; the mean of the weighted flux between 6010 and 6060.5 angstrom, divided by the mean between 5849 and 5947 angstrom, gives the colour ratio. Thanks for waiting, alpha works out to 1.08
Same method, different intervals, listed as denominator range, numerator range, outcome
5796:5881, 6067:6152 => 1.05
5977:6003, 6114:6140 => 1.02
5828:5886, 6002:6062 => 1.02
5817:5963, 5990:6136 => 1.05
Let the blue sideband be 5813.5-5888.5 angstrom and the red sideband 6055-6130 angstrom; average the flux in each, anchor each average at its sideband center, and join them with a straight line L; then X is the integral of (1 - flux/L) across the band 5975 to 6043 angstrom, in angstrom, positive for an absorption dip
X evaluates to 0.6 angstrom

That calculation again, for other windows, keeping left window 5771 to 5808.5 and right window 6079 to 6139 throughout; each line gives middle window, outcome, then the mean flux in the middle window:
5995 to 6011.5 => 0.0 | 9.97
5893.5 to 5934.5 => 1.7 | 9.61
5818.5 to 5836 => -0.9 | 10.6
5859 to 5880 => -1.1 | 10.6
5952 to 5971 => -0.5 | 10.3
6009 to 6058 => -1.3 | 10.2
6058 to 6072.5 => -0.4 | 10.3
